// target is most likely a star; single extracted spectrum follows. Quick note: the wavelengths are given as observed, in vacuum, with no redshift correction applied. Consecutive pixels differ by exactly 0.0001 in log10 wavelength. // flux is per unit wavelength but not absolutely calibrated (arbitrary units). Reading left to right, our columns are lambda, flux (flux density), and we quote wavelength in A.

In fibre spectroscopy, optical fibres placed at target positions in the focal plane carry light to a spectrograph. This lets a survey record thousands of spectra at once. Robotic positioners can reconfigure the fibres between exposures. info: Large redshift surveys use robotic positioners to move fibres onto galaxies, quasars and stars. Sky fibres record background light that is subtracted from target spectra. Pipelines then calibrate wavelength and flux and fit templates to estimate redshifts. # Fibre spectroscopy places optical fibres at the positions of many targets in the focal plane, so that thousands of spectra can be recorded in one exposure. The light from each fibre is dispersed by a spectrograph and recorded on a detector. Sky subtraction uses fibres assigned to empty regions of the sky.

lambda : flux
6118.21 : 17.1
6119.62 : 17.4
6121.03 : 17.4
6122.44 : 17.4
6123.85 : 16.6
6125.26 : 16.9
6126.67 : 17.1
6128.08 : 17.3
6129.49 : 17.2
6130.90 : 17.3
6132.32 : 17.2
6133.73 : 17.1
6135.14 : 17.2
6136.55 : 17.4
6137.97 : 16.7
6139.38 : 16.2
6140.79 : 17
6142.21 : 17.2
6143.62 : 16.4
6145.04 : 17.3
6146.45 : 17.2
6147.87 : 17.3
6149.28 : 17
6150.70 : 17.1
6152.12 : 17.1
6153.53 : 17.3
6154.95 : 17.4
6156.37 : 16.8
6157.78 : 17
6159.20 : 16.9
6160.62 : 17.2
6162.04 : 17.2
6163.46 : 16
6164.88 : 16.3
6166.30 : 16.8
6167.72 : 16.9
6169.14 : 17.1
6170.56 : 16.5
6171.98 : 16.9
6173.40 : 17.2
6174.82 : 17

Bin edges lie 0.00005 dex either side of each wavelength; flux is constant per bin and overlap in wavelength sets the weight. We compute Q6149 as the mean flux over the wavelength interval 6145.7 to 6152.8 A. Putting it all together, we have 17.1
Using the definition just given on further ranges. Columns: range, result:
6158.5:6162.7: 17.1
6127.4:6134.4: 17.2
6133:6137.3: 17.2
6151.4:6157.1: 17.2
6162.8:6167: 16.4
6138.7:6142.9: 16.8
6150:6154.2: 17.2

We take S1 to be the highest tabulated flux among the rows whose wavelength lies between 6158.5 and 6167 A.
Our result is 17.2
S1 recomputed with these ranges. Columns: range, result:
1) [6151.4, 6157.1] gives 17.4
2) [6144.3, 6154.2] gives 17.3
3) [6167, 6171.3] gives 17.1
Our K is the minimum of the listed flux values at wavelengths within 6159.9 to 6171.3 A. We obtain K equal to 16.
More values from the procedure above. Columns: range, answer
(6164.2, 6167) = 16.3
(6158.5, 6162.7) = 16.9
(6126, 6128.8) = 17.1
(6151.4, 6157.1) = 16.8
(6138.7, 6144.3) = 16.2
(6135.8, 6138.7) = 16.7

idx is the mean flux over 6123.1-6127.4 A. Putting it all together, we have 16.9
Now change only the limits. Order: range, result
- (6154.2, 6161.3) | 17.1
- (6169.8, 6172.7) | 16.7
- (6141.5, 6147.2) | 17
